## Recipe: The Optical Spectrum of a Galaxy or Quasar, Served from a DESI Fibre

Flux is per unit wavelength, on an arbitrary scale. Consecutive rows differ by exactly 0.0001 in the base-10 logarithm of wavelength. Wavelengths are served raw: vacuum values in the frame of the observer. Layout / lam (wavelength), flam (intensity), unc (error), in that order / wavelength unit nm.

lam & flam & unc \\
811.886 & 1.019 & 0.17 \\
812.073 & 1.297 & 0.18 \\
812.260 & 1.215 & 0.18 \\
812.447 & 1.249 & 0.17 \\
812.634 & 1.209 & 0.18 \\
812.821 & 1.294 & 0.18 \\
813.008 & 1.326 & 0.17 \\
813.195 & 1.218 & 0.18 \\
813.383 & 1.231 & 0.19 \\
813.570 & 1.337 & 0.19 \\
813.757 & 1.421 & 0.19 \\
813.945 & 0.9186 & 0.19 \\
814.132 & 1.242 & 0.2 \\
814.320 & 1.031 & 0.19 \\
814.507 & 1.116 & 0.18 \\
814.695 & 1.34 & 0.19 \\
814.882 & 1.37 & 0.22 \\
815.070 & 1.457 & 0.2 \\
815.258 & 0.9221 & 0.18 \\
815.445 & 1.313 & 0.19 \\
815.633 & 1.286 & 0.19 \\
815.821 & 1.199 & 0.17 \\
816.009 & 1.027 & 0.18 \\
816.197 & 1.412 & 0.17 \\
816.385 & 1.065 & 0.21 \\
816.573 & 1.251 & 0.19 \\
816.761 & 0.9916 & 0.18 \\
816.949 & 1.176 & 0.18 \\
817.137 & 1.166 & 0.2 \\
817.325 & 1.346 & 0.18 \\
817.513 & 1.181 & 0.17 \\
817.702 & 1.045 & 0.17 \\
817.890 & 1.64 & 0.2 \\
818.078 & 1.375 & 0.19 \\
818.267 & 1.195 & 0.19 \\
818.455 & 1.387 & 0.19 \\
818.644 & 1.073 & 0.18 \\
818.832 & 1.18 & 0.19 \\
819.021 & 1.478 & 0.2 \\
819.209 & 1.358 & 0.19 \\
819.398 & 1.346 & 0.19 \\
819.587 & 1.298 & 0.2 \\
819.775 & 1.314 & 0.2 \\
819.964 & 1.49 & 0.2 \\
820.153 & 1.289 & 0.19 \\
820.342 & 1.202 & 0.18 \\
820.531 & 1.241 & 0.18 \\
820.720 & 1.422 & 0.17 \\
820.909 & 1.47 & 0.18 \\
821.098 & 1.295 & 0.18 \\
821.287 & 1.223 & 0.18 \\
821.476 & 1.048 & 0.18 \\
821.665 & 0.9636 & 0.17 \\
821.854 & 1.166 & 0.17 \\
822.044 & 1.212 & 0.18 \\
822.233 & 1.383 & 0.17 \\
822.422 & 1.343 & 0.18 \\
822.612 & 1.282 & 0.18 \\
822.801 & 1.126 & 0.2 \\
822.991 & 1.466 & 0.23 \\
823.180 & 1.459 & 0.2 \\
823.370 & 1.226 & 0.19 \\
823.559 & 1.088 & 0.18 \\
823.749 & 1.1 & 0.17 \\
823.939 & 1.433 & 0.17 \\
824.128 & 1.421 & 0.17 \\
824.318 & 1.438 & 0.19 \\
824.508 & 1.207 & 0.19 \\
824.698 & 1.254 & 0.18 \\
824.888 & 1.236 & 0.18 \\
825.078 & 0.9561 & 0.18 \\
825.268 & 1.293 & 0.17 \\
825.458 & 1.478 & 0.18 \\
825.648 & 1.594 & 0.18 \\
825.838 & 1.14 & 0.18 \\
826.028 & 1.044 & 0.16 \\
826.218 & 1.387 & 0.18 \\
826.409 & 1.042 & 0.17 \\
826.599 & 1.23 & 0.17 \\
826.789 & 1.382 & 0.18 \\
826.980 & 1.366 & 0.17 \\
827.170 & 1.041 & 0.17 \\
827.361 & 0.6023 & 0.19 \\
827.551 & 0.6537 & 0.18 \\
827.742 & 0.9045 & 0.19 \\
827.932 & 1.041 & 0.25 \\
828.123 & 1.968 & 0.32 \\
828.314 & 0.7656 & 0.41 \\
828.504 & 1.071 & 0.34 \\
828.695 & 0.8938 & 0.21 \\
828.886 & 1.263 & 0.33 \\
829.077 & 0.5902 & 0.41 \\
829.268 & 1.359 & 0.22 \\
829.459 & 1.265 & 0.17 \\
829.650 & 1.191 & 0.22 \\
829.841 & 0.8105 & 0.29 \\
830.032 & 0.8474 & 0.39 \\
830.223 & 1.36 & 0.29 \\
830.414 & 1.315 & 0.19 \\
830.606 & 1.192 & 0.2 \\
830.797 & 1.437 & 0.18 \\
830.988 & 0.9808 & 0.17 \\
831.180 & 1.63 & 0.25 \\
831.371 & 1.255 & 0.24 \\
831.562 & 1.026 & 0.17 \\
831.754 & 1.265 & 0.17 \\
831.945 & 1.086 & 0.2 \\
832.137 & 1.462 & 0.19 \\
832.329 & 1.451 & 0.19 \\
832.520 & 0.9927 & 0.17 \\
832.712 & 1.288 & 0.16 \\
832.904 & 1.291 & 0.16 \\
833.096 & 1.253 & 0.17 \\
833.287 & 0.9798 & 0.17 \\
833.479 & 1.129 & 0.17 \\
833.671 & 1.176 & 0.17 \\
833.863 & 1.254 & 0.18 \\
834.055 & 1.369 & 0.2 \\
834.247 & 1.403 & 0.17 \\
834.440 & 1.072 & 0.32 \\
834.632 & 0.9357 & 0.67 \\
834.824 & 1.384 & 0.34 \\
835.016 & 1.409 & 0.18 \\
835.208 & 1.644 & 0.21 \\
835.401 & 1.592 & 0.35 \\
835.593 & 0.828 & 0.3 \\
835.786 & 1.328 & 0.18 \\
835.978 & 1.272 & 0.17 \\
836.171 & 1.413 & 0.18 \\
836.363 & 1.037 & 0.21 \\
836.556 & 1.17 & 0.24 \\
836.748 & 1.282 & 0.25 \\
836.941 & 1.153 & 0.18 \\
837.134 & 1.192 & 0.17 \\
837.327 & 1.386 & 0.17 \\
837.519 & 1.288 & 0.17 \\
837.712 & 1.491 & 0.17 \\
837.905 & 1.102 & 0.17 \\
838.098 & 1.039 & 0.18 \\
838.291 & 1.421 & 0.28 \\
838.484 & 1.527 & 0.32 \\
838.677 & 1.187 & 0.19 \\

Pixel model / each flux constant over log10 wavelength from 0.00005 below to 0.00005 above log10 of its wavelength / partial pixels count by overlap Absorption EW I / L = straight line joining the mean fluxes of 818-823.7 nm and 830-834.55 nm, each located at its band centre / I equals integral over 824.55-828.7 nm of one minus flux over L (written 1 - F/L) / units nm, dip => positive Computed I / 0.324 nm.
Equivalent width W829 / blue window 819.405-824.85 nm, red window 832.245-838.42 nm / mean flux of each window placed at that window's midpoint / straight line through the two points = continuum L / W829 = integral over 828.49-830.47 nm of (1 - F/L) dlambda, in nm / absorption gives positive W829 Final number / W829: 0.28 nm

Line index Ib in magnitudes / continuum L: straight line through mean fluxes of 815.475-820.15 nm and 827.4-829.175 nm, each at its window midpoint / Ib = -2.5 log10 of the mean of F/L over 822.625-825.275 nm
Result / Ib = -0.14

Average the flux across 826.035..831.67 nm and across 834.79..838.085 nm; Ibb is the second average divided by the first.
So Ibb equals 1.1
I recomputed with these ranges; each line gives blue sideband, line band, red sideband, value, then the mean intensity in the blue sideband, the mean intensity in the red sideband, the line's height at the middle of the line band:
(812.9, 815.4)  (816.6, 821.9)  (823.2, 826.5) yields -0.088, 1.23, 1.26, 1.24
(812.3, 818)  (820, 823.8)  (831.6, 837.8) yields -0.058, 1.23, 1.26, 1.24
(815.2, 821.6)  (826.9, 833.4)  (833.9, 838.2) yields 0.605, 1.26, 1.26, 1.26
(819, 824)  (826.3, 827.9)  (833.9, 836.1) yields 0.318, 1.28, 1.29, 1.29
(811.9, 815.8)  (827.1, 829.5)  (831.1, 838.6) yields 0.435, 1.23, 1.26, 1.25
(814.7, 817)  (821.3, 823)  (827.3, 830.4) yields -0.115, 1.21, 1.05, 1.13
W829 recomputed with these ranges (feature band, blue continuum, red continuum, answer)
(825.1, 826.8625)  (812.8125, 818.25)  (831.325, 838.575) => -0.04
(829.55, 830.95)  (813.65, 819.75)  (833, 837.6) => 0.10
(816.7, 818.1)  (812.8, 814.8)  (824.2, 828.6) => -0.03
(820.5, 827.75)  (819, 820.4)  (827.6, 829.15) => -0.16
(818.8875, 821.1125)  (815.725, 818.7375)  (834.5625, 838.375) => -0.22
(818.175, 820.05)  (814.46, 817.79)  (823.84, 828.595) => -0.17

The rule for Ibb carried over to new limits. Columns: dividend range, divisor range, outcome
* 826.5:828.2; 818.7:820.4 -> 0.85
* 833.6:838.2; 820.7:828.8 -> 1.04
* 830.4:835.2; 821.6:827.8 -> 1.03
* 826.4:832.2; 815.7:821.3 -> 0.89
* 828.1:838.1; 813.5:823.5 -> 0.97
